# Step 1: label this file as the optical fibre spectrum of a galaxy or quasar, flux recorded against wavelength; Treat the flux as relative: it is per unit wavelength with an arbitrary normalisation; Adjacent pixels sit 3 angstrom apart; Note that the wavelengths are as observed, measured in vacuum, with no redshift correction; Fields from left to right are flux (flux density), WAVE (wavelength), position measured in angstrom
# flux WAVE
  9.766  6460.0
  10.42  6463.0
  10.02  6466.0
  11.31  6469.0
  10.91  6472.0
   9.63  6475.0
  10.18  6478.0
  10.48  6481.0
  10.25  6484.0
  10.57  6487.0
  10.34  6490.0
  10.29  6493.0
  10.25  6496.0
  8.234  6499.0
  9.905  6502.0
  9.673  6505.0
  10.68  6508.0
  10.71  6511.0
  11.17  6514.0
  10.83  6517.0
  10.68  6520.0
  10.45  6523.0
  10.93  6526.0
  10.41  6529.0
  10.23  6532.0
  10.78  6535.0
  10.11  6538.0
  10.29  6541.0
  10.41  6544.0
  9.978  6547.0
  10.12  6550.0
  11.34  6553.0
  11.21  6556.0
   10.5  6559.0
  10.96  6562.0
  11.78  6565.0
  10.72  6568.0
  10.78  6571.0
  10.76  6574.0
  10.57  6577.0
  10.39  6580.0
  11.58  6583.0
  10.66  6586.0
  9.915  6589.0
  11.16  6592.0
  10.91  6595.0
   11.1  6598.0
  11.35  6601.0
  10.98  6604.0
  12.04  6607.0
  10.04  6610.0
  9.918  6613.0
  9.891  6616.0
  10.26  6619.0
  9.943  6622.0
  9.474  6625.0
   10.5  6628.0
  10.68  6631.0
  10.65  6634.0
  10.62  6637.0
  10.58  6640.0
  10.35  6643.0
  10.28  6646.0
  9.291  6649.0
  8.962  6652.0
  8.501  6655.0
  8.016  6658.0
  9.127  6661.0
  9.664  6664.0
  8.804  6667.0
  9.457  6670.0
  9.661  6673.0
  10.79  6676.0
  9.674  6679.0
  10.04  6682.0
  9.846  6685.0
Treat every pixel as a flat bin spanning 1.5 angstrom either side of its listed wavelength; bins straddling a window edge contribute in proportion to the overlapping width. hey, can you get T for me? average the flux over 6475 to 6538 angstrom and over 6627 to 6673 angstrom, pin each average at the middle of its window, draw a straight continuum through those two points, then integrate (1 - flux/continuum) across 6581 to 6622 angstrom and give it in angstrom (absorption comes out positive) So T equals -3.4 angstrom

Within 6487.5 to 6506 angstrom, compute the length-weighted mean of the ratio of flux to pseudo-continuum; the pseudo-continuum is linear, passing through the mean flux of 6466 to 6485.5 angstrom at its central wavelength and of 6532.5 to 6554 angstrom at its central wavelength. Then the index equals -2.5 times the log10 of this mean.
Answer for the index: 0.06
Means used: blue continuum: 10.4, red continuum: 10.4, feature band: 9.83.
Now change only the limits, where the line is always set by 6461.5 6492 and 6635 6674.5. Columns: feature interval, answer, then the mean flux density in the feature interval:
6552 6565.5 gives -0.11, 11.1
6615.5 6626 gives -0.03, 9.91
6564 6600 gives -0.10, 10.9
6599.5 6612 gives -0.14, 11.1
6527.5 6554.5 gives -0.03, 10.4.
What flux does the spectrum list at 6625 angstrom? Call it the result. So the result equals 9.474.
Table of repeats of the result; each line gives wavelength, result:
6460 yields 9.766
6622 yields 9.943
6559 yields 10.5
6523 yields 10.45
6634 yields 10.65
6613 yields 9.918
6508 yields 10.68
